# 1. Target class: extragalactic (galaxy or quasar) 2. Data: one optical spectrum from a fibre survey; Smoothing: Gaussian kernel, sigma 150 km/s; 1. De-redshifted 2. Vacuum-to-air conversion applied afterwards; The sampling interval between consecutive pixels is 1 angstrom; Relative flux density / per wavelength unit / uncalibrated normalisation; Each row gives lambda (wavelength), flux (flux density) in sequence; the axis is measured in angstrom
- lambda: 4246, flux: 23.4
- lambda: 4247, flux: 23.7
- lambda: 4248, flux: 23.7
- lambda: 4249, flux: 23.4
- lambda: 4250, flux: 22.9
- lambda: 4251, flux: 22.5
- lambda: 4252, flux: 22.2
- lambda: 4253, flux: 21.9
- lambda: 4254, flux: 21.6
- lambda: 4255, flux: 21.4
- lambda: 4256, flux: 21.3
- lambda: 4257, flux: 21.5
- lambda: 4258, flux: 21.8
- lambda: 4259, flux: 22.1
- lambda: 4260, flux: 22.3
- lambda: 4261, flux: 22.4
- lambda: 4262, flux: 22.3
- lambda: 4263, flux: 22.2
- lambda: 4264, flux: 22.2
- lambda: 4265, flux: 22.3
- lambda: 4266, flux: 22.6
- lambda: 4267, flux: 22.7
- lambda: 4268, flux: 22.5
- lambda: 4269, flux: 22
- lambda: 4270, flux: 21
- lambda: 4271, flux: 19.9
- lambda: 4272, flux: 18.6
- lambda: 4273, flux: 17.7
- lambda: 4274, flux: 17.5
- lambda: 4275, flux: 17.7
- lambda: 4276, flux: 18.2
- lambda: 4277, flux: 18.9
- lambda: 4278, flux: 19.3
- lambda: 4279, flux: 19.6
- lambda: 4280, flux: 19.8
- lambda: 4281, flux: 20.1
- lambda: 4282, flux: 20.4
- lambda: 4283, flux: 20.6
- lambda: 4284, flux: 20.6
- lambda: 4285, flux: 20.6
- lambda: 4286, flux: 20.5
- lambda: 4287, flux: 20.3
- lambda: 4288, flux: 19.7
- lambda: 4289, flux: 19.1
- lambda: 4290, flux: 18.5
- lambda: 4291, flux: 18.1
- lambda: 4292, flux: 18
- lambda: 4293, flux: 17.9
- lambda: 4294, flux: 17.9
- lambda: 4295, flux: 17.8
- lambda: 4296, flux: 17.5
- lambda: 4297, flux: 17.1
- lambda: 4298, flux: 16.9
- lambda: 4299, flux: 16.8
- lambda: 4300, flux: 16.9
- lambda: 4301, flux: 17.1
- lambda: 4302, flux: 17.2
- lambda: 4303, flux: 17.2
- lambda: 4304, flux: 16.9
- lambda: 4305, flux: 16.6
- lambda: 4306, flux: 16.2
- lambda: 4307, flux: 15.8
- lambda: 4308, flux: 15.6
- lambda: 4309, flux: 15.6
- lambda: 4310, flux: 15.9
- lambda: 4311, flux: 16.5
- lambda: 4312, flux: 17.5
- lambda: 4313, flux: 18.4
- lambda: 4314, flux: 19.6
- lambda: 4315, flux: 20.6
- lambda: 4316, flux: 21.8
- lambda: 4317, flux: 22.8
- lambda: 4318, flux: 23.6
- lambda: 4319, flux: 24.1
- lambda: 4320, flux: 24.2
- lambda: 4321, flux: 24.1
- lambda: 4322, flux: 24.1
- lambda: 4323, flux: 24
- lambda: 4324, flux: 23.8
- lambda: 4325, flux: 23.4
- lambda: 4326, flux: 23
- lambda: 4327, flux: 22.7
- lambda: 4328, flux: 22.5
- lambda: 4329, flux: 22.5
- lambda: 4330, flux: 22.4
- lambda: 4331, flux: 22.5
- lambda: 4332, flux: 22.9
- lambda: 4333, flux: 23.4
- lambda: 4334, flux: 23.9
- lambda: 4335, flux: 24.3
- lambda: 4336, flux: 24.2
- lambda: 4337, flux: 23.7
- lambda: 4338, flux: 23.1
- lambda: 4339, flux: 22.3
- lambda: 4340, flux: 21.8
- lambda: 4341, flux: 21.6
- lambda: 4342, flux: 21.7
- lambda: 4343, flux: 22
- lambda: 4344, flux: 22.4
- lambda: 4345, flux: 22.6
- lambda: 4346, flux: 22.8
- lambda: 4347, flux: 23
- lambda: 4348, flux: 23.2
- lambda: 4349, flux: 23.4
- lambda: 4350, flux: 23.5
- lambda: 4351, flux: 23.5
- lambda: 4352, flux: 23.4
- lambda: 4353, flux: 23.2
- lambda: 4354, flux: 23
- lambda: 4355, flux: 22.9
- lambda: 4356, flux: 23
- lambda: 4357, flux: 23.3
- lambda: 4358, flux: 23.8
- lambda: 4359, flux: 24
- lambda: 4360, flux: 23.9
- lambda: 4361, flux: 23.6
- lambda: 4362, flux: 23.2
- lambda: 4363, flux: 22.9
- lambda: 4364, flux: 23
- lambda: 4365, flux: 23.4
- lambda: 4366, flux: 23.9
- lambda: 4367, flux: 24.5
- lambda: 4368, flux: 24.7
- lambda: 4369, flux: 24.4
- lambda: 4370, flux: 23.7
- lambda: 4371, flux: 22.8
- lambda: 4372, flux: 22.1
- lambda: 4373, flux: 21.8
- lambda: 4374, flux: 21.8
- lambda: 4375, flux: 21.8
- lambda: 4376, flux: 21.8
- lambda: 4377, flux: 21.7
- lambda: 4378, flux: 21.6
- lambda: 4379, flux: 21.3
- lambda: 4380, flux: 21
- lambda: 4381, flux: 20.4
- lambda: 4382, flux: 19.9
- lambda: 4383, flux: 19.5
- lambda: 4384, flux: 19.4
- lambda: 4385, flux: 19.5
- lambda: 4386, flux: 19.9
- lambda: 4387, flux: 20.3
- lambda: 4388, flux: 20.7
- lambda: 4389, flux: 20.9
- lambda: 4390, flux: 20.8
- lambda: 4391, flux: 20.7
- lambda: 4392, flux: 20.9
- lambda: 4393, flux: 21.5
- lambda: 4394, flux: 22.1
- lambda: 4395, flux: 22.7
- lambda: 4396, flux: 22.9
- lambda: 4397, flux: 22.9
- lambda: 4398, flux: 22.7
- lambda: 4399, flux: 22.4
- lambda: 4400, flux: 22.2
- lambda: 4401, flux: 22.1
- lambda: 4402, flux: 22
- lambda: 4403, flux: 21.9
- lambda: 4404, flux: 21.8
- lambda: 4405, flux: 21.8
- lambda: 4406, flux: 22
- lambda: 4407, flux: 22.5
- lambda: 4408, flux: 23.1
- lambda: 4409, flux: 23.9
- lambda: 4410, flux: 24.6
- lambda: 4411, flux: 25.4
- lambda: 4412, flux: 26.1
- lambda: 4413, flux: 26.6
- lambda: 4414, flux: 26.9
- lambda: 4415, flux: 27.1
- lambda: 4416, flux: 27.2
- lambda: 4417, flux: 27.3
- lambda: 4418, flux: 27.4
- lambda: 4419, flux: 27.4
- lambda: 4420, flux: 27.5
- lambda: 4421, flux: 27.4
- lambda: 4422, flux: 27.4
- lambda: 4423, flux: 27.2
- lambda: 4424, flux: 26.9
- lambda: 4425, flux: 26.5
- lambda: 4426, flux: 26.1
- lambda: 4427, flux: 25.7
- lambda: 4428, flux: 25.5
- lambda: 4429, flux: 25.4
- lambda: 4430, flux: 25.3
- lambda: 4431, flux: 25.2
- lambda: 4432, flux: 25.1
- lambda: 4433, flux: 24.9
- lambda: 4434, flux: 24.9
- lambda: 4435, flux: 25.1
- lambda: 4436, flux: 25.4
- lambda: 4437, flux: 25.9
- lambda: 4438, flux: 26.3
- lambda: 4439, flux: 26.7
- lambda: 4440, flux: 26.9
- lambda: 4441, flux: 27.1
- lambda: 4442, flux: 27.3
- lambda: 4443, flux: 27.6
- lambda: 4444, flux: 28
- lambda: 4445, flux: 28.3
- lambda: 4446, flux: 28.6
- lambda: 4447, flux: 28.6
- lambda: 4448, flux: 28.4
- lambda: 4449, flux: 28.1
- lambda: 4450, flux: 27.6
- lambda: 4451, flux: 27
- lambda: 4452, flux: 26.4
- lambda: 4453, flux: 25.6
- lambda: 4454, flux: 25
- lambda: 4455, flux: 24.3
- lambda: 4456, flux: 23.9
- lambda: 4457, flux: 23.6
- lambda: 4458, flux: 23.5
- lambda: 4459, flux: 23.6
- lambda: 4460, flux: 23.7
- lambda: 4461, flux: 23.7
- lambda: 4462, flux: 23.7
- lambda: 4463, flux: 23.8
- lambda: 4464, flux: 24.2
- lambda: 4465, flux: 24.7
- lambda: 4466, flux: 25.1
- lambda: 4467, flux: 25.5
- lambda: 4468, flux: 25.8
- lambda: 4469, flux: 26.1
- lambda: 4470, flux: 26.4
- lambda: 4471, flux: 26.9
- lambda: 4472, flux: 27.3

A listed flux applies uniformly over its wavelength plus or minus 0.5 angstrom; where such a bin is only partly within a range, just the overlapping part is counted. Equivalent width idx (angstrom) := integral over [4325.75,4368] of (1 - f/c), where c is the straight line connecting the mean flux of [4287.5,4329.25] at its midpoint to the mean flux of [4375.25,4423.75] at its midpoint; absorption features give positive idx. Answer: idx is -4.4 angstrom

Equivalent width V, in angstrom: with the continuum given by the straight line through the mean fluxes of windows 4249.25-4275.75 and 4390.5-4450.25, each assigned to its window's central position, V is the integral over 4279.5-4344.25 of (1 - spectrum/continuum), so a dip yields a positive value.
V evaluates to 6.5 angstrom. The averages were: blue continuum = 21.3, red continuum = 25.2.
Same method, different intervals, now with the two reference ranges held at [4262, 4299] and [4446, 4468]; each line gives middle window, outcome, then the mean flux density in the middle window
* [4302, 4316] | 2.2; 17.3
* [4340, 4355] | -0.7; 22.8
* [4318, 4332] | -1.5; 23.3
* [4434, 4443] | -0.6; 26.3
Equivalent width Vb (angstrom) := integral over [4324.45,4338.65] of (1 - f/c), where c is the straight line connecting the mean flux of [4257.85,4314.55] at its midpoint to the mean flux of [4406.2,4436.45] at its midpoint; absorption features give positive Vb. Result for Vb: -1.2 angstrom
